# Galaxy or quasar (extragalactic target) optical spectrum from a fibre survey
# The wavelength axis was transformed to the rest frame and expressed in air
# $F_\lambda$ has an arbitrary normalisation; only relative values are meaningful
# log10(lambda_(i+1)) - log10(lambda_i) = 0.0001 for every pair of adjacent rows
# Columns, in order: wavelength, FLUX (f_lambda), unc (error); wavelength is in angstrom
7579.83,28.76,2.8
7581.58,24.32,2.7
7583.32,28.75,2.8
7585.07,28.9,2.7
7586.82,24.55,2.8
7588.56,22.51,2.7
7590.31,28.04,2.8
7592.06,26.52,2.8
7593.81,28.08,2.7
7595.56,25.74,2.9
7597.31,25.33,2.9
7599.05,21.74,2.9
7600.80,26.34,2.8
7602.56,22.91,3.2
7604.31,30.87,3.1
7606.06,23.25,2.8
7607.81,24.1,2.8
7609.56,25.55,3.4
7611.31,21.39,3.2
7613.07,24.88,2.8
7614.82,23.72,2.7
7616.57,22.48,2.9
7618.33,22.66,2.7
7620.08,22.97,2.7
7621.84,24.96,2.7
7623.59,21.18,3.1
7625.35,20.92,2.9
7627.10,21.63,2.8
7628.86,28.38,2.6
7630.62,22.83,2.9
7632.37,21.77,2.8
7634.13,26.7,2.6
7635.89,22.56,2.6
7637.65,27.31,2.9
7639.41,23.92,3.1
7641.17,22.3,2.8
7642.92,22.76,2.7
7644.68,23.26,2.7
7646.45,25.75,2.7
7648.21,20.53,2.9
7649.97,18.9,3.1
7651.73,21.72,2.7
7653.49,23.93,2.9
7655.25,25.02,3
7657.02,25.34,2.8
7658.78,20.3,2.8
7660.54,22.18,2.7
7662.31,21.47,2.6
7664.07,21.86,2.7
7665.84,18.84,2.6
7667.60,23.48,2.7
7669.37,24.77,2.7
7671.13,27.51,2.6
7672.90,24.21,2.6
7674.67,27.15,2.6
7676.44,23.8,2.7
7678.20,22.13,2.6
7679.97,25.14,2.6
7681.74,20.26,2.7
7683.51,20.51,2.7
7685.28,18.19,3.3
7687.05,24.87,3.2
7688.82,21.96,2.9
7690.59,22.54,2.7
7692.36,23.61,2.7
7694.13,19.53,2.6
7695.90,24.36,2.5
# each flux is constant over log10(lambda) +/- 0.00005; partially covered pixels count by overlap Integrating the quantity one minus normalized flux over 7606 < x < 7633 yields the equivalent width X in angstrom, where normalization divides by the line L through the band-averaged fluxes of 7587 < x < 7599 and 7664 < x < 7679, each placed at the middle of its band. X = 1.9 angstrom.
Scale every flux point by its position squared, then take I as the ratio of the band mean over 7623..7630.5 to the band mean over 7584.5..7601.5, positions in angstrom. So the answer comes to 0.9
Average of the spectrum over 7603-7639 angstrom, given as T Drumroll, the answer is 24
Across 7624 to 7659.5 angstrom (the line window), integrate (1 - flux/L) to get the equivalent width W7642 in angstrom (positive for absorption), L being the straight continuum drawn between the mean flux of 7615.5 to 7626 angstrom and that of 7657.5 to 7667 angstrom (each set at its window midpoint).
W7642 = -2.3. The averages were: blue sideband 22.6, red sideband 21.2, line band 23.3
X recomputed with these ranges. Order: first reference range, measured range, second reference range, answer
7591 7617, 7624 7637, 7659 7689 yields 0.3 angstrom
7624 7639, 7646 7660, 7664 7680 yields 0.8 angstrom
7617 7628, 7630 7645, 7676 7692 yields -0.9 angstrom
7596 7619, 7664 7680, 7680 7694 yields -1.2 angstrom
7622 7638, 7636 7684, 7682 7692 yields -1.2 angstrom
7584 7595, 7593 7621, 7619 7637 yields 0.7 angstrom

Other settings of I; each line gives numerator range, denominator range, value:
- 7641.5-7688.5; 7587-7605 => 0.90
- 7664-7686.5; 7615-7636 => 1.00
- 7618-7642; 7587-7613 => 0.95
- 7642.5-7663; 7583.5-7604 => 0.89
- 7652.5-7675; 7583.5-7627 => 0.97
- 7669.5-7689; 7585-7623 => 0.96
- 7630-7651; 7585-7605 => 0.91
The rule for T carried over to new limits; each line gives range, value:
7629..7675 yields 23.4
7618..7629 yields 22.9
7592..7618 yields 24.8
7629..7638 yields 24.4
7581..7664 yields 24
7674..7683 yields 23.5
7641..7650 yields 22.6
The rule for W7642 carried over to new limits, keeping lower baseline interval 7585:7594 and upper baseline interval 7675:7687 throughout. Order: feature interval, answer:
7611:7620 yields 0.7 angstrom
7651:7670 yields 0.3 angstrom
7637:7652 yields 0.5 angstrom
